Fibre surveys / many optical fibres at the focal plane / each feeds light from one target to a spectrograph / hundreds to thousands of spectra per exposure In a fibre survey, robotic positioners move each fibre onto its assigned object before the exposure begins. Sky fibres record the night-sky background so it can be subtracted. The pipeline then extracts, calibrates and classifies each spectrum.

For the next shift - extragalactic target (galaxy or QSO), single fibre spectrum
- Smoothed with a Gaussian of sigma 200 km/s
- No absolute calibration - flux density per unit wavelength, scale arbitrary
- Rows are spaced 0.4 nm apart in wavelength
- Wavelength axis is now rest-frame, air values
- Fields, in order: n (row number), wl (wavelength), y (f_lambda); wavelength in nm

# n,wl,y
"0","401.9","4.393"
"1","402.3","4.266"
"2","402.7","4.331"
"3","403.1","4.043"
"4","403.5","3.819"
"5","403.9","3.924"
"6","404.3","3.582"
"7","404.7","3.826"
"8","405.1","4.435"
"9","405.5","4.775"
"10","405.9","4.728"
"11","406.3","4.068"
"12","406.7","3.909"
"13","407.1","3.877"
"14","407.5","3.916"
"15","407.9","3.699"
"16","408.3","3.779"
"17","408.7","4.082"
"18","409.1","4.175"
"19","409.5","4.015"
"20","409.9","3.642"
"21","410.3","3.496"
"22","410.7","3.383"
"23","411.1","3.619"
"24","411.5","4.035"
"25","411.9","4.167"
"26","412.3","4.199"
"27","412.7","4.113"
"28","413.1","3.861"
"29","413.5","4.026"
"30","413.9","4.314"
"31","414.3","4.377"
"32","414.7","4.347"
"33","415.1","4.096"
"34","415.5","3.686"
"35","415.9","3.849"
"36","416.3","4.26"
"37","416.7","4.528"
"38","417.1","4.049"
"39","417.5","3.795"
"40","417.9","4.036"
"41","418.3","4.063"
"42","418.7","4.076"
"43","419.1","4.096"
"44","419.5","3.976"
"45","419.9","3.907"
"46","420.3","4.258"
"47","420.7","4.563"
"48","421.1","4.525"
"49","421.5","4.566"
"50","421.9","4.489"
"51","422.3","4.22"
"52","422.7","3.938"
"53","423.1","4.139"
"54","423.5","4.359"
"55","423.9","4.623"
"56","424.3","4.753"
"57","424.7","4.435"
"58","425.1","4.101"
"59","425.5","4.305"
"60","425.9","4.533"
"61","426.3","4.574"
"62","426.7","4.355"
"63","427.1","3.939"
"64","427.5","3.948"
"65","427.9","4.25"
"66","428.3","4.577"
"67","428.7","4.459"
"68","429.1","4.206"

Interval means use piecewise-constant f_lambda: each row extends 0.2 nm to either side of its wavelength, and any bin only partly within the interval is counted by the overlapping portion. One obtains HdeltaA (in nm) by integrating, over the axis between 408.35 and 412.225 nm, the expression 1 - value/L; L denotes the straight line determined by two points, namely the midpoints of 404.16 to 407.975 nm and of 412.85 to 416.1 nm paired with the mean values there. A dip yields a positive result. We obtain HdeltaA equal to 0.22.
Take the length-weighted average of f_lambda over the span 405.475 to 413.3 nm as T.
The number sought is 3.96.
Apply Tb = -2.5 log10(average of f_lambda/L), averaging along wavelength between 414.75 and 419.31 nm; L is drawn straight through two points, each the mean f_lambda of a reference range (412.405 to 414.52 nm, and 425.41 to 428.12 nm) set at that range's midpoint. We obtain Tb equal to 0.03 mag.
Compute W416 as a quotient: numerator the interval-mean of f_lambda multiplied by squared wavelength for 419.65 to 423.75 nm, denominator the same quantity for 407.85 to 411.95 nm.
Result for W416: 1.2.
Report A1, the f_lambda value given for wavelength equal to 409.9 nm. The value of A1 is 3.642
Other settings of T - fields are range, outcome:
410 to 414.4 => 3.95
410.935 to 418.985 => 4.08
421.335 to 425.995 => 4.37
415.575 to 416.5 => 4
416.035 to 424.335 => 4.24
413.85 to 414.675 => 4.35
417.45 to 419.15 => 4.03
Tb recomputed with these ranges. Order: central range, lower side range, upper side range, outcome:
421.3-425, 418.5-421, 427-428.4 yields -0.056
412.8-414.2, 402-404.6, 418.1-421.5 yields 0.010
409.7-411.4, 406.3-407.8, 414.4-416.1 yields 0.113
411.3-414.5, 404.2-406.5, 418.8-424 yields 0.034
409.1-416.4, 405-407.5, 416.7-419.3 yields 0.047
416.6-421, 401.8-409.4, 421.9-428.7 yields 0.032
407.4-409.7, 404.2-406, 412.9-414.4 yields 0.073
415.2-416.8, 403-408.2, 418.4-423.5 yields 0.031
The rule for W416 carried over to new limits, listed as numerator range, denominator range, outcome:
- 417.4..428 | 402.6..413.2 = 1.15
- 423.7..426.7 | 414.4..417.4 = 1.13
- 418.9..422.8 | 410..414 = 1.14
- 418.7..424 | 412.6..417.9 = 1.07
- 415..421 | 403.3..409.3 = 1.07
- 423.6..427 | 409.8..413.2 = 1.24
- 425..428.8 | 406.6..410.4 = 1.22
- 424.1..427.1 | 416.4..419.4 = 1.12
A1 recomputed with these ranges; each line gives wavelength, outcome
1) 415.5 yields 3.686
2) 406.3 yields 4.068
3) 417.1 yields 4.049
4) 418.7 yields 4.076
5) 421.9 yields 4.489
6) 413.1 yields 3.861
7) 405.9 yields 4.728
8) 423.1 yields 4.139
